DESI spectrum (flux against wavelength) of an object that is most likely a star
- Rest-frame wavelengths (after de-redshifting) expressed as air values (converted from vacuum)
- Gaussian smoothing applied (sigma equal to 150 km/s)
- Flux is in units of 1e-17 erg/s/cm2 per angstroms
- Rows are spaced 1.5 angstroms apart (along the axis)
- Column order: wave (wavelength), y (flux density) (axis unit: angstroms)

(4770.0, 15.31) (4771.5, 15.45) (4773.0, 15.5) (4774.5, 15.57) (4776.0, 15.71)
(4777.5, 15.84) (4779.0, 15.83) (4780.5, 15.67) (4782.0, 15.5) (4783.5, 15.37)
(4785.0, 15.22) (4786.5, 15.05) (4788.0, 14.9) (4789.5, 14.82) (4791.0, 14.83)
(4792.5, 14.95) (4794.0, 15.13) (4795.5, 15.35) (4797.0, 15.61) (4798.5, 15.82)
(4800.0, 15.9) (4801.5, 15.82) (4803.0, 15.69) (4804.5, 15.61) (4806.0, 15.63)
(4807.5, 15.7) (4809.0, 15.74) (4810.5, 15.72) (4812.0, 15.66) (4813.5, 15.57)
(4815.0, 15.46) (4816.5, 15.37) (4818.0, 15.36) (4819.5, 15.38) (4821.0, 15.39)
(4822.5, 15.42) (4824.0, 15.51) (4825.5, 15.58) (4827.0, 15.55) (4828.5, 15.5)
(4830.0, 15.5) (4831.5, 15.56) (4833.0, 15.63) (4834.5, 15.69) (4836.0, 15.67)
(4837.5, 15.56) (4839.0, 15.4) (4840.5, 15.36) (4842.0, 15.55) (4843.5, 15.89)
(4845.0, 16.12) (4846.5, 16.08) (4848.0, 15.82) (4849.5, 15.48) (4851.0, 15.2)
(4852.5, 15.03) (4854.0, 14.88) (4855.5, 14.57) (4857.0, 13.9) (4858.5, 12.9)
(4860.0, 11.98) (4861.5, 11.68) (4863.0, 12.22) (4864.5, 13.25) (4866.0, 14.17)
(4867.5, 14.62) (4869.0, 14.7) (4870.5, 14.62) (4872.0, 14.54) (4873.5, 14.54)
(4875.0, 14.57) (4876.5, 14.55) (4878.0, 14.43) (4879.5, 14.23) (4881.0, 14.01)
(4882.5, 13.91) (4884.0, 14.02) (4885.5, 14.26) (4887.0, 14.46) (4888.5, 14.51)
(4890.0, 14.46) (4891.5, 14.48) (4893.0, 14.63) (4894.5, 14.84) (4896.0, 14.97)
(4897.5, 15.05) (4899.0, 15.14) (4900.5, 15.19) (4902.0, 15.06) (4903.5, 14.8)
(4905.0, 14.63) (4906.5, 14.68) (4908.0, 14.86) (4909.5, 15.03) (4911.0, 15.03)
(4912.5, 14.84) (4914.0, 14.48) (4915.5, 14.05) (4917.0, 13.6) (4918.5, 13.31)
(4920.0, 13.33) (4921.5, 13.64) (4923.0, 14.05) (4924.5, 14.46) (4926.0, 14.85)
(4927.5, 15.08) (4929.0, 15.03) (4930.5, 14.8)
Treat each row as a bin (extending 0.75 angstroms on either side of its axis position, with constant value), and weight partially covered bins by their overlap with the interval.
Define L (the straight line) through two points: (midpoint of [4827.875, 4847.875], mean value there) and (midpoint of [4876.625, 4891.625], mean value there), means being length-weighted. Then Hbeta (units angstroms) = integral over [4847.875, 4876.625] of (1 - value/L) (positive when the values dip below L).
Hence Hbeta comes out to 1.6 angstroms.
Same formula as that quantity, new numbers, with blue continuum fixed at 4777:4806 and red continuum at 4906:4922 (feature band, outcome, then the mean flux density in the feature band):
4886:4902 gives -0.4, 14.8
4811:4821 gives -0.2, 15.5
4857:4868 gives 1.3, 13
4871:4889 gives 0.3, 14.3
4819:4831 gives -0.3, 15.5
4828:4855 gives -1.1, 15.5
